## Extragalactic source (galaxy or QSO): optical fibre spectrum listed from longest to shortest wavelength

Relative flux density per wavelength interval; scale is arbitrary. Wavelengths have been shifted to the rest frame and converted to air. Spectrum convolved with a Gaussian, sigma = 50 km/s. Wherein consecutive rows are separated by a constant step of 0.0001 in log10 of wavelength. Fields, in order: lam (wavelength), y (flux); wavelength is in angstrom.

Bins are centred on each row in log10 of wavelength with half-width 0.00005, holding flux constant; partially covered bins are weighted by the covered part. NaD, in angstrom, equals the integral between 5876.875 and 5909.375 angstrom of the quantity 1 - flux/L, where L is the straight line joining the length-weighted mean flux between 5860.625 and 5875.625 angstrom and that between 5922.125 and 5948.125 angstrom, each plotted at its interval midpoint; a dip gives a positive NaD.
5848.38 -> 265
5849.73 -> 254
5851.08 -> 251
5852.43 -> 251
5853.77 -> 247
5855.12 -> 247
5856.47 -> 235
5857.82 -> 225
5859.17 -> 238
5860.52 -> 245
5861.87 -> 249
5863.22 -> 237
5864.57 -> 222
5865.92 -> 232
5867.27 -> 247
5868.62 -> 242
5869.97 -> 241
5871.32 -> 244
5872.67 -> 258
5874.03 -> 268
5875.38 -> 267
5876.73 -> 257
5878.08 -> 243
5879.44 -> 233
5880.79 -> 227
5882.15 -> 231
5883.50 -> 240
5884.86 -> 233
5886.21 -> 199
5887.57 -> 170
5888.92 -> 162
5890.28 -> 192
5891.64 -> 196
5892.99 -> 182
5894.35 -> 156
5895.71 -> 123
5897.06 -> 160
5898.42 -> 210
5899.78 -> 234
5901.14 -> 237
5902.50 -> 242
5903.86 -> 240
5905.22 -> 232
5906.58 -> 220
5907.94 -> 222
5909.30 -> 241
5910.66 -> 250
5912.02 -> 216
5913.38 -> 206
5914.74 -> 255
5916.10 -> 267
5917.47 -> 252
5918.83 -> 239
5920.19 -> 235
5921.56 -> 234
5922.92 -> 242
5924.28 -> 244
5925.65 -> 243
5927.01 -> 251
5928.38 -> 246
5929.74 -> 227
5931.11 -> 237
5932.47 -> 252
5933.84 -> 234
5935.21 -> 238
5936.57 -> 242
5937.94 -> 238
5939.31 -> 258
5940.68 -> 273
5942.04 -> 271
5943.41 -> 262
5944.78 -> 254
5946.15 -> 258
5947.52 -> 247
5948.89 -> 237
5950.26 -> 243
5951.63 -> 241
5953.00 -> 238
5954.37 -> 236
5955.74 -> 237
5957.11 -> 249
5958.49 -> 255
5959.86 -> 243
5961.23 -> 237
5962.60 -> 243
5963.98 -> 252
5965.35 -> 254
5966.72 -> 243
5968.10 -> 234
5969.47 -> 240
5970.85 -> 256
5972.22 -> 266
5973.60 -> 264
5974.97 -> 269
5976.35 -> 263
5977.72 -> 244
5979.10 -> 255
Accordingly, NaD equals 4.9 angstrom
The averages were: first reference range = 245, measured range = 210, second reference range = 248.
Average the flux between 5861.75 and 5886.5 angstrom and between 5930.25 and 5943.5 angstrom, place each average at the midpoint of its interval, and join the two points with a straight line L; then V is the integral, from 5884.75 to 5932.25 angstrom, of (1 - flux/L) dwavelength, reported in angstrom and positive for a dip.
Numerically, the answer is 5.00 angstrom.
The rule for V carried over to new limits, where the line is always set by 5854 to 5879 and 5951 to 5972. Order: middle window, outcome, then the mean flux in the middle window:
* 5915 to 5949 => -0.44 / 247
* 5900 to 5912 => 0.49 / 234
